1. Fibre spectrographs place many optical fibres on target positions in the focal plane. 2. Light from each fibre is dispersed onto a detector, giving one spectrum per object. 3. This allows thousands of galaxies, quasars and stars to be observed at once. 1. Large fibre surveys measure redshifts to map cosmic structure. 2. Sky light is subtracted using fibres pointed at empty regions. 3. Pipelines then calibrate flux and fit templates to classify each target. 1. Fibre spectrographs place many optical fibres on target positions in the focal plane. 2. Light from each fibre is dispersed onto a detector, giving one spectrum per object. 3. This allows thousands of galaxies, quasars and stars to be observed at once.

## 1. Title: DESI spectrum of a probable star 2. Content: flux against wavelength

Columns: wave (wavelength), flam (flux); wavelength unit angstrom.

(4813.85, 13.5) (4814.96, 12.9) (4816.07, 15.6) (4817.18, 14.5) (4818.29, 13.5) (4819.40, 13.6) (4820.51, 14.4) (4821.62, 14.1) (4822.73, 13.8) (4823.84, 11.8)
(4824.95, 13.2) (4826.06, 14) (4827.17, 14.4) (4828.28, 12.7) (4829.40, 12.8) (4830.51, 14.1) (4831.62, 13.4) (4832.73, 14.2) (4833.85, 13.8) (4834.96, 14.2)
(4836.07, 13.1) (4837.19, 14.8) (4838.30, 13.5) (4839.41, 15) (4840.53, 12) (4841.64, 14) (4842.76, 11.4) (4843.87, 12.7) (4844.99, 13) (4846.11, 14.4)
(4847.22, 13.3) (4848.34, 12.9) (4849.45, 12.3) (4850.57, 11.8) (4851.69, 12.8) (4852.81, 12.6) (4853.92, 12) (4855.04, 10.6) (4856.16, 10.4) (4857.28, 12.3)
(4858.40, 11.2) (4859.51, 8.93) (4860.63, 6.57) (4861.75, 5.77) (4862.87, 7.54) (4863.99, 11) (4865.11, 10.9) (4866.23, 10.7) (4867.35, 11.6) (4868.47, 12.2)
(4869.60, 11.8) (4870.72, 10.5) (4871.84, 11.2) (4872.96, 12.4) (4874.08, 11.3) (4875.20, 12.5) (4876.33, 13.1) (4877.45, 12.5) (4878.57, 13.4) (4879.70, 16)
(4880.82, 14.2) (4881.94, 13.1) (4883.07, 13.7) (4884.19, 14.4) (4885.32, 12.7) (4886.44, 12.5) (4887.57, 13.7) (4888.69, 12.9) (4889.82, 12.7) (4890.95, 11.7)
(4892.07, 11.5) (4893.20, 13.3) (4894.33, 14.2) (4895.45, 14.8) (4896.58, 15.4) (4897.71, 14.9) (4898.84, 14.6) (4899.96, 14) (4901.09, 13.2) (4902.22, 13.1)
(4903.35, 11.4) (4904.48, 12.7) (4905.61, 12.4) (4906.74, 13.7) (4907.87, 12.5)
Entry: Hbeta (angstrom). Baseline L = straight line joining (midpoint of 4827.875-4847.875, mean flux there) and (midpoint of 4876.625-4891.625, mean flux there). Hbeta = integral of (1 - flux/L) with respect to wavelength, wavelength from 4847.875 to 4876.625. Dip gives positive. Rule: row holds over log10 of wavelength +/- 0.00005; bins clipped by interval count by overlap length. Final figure 5.1 angstrom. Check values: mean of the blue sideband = 13.5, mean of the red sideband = 13.3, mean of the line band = 11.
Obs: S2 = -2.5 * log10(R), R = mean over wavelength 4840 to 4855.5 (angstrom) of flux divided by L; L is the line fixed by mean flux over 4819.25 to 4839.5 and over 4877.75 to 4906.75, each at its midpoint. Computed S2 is 0.09 mag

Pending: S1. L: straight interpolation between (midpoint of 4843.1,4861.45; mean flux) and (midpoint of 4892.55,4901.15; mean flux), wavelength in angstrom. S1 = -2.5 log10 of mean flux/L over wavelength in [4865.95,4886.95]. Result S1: 0.04 mag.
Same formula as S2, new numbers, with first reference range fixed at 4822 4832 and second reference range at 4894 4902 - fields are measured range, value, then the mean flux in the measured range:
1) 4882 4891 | 0.09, 13.1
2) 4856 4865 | 0.44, 9.25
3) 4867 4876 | 0.19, 11.7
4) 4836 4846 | 0.02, 13.3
